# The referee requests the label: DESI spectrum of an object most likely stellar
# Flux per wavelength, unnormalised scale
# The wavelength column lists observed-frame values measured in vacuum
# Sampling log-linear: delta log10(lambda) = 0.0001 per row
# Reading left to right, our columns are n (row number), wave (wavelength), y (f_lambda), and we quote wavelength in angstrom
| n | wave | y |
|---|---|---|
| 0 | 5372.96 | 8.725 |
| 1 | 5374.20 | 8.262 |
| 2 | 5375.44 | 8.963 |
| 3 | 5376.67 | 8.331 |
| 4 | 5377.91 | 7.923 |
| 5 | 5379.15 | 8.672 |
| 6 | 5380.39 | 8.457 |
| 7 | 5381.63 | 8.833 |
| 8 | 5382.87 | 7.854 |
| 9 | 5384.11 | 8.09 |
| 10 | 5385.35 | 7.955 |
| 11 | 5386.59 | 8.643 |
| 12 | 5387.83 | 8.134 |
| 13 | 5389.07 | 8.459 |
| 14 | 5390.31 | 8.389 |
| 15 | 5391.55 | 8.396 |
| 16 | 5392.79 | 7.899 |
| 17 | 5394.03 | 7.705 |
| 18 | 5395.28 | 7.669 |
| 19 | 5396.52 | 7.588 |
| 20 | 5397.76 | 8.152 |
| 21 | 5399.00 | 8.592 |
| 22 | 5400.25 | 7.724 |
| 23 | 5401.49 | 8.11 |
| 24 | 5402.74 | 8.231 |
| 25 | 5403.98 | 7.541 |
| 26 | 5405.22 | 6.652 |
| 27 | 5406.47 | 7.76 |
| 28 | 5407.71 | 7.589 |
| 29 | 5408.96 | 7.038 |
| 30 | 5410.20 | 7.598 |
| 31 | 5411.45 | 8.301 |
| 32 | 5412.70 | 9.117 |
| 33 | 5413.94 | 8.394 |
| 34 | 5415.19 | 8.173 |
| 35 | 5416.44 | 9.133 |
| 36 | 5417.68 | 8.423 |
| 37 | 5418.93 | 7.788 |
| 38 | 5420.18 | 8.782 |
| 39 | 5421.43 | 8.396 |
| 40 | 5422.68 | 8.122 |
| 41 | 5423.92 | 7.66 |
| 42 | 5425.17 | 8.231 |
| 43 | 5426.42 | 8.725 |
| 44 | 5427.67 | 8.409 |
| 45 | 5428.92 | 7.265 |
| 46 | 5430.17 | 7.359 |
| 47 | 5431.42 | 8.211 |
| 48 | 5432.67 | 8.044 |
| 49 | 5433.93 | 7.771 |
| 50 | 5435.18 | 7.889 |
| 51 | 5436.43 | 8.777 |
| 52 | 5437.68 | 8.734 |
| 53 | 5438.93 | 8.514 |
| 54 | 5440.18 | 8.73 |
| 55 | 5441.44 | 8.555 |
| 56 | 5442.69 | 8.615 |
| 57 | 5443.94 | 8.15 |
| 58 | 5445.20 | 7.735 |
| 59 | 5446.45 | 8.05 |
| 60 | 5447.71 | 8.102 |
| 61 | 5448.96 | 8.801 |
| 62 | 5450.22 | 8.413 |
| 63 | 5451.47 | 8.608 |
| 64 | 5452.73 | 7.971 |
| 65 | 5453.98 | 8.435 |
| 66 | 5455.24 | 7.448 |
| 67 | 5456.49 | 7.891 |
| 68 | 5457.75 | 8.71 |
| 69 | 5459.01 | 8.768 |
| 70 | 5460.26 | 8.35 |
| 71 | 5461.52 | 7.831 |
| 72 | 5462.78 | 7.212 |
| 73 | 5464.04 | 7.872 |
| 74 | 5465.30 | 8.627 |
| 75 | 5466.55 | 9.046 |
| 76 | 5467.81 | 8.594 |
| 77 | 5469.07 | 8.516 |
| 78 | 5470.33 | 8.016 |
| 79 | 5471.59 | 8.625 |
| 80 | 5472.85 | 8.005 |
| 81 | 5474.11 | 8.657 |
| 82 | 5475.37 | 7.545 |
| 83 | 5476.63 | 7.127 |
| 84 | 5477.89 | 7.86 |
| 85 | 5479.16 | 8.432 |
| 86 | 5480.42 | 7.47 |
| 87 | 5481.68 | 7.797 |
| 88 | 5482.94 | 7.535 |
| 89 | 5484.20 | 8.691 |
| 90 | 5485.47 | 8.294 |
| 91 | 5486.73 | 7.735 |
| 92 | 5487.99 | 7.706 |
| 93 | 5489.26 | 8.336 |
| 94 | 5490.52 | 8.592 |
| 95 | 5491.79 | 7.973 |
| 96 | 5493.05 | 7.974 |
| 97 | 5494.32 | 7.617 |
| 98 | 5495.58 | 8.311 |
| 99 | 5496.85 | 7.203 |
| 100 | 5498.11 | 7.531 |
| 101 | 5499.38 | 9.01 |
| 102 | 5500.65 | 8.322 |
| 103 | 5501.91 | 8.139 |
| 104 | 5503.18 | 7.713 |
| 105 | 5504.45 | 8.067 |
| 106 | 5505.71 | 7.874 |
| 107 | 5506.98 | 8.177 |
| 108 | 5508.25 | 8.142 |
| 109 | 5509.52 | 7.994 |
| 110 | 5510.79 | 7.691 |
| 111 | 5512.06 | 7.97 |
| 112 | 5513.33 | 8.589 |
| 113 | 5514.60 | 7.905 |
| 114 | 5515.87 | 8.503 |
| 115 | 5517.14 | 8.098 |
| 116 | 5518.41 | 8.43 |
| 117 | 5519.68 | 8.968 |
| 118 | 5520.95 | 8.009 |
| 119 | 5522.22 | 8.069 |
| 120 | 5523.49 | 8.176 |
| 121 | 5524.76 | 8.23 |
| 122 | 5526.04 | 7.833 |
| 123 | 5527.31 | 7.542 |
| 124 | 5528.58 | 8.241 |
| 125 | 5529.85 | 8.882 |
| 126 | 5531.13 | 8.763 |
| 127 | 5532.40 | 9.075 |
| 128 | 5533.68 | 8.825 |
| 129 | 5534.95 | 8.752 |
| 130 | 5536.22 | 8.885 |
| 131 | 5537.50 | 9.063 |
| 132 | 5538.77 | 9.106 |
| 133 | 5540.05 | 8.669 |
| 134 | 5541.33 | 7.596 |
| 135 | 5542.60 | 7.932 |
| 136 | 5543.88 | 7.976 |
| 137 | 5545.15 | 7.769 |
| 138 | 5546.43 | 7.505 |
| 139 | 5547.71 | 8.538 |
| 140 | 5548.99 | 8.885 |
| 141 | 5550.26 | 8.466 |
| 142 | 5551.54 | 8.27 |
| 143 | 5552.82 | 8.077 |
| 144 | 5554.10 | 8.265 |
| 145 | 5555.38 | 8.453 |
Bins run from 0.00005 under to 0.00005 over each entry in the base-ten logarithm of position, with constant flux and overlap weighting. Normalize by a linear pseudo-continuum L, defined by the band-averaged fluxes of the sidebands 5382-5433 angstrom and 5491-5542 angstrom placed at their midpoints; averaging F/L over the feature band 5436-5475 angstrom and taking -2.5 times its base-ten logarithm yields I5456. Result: -0.024 mag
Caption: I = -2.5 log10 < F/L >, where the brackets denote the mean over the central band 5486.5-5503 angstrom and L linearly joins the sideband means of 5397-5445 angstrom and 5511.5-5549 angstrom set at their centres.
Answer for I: 0.03 mag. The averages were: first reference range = 8.13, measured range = 8.03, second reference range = 8.35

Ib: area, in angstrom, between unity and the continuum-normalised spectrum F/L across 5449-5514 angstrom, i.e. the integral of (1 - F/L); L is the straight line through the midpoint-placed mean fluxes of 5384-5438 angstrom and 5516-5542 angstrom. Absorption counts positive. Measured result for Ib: 1.6 angstrom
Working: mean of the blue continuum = 8.08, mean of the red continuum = 8.46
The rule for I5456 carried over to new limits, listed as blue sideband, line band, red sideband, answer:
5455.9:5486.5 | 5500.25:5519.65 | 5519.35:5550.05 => 0.02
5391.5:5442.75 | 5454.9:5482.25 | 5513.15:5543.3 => 0.02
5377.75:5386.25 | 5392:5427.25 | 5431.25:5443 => 0.04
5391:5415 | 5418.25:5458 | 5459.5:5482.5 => -0.03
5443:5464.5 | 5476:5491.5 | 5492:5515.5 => 0.01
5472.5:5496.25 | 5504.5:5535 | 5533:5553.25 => 0.00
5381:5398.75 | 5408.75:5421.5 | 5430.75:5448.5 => -0.01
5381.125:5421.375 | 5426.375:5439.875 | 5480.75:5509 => -0.01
